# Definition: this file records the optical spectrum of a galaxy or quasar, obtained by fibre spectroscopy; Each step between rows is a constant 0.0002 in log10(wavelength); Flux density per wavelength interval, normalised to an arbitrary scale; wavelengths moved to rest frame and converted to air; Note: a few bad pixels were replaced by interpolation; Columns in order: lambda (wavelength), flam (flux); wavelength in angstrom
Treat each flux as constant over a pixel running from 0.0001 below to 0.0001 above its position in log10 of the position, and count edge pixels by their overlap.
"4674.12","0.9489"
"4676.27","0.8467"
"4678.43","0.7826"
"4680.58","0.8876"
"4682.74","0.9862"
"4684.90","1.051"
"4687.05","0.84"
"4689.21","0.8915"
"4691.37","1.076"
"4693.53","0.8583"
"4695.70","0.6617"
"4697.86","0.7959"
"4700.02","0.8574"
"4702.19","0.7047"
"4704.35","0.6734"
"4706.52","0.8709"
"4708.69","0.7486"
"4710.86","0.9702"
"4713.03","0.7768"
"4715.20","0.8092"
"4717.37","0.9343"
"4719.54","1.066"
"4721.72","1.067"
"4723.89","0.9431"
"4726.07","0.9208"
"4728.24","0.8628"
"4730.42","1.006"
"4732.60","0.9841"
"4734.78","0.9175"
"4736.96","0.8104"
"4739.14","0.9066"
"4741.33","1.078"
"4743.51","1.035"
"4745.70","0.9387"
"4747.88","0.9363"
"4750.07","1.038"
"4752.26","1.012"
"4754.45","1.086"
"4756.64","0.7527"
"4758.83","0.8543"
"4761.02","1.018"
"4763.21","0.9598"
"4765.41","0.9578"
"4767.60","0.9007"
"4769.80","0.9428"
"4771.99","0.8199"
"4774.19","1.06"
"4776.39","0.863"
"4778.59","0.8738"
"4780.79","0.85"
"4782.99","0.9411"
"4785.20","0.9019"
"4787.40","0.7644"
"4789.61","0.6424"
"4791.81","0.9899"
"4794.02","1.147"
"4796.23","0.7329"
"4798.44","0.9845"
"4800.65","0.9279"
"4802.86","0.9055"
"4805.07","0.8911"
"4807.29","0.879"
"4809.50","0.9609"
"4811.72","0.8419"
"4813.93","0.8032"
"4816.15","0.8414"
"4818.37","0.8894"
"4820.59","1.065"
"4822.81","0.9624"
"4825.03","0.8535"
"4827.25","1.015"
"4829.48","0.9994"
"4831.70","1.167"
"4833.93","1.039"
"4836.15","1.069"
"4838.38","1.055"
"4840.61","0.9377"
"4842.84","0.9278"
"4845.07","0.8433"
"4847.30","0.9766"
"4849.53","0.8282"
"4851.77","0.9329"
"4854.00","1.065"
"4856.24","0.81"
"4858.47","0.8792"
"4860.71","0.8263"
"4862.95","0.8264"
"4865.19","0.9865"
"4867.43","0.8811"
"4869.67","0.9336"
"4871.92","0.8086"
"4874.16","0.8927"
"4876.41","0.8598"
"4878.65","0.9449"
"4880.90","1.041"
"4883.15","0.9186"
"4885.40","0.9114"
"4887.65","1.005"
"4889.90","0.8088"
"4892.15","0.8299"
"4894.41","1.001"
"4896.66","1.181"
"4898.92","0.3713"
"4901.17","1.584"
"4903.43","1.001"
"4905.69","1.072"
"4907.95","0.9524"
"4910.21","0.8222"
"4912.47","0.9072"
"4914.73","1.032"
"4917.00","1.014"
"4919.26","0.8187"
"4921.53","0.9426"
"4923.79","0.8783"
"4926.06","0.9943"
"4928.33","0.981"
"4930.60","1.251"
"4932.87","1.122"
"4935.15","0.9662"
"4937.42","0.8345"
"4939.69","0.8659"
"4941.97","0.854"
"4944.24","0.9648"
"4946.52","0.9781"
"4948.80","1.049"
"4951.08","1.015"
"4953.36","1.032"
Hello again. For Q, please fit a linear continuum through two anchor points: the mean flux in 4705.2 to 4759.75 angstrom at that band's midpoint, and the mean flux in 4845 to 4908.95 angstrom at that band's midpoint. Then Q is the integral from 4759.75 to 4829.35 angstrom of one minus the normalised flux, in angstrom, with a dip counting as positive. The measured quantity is 1.6 angstrom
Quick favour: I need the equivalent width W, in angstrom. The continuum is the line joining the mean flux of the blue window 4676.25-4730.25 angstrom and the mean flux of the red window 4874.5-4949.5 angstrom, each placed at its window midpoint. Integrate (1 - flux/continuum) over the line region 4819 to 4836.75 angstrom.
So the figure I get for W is -1.7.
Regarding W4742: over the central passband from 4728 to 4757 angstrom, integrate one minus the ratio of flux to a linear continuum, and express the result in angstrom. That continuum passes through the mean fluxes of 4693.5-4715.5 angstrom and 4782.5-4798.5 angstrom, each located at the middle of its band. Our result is -4.7 angstrom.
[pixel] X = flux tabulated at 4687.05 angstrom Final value 0.84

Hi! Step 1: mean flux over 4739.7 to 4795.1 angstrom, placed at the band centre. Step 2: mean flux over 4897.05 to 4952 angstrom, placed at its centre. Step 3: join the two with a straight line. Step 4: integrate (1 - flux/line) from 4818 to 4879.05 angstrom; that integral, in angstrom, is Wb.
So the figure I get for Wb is 0.9 angstrom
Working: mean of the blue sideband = 0.934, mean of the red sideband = 0.972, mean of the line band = 0.939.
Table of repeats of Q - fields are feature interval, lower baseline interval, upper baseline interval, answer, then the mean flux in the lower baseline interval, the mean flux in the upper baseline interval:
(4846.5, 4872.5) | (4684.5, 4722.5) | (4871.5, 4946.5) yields 0.99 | 0.865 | 0.954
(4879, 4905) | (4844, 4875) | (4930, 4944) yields -1.24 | 0.892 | 0.971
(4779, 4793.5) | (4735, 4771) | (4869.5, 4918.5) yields 1.35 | 0.951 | 0.949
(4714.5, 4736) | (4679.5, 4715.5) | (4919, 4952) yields -2.17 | 0.851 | 0.971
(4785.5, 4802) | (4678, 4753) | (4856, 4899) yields 0.33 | 0.906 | 0.9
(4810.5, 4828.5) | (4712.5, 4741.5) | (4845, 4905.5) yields 0.38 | 0.933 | 0.928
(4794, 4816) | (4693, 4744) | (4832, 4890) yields 0.45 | 0.885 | 0.929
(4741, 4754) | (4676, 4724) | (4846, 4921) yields -1.73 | 0.873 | 0.931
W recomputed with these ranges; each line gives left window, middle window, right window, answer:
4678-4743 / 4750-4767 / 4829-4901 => -0.90 angstrom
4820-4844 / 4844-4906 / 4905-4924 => 2.70 angstrom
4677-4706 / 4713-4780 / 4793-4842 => -3.49 angstrom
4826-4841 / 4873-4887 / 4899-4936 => 1.24 angstrom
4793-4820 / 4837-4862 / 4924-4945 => 0.27 angstrom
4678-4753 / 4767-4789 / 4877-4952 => 0.93 angstrom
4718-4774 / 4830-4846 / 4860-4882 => -1.60 angstrom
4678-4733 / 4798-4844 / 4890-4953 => -1.03 angstrom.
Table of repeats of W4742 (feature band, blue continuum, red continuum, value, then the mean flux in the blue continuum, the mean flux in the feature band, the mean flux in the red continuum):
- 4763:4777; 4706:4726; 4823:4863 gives 0.0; 0.911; 0.929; 0.951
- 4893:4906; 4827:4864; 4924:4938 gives -0.4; 0.951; 1.03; 1.02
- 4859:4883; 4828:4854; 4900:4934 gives 2.4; 0.984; 0.9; 1.02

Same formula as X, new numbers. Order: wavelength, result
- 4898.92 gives 0.3713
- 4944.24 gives 0.9648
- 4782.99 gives 0.9411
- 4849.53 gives 0.8282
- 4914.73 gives 1.032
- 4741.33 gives 1.078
